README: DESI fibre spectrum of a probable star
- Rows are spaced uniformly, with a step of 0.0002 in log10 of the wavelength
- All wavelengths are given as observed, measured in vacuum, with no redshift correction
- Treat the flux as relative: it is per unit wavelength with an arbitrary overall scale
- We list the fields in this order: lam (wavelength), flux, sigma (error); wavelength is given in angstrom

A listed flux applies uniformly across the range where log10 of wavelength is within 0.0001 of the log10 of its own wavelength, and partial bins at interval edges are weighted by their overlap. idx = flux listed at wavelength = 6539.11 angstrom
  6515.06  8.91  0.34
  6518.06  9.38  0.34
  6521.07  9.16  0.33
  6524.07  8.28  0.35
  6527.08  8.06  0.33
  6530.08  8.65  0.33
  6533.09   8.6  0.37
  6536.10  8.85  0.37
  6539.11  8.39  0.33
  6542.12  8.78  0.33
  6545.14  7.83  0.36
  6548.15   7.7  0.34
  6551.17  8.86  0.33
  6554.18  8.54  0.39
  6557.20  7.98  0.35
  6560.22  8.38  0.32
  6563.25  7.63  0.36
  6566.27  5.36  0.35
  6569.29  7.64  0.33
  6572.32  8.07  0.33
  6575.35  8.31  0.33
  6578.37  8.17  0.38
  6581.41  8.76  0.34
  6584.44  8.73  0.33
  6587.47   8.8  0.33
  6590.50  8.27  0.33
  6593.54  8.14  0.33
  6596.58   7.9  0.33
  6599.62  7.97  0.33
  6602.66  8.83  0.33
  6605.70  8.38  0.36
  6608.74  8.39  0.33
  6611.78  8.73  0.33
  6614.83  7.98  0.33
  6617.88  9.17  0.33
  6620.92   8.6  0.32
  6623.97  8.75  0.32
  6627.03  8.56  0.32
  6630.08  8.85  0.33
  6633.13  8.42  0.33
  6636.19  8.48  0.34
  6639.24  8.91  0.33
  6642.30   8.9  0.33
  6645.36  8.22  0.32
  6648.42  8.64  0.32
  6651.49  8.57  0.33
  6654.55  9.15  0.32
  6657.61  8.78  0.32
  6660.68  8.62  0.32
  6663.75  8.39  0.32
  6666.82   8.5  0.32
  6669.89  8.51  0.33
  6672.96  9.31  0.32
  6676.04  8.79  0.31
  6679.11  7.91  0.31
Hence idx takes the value 8.39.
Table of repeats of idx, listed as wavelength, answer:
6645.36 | 8.22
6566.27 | 5.36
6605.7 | 8.38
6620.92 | 8.6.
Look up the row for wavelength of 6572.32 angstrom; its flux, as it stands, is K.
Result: 8.07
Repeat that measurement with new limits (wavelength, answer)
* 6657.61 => 8.78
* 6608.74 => 8.39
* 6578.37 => 8.17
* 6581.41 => 8.76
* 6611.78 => 8.73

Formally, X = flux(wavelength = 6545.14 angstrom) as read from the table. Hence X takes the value 7.83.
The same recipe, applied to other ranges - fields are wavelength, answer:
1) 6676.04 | 8.79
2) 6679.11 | 7.91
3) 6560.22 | 8.38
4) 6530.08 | 8.65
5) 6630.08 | 8.85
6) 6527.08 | 8.06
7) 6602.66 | 8.83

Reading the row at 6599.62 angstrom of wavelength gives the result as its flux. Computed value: 7.97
